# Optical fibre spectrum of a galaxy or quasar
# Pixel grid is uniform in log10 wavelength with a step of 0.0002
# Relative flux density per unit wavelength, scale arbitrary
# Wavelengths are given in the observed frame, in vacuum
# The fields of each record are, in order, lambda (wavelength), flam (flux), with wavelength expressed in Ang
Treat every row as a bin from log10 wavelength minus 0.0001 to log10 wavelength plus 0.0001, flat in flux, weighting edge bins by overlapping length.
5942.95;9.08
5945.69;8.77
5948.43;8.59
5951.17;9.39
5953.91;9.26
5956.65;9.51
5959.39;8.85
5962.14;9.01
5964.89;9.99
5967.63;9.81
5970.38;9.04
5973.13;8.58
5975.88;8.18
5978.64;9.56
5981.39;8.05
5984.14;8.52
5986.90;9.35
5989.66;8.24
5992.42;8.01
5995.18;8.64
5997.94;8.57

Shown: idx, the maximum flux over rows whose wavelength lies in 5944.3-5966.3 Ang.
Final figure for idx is 9.99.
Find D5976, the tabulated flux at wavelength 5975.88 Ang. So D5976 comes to 8.18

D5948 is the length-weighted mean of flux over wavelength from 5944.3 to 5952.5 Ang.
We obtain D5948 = 8.91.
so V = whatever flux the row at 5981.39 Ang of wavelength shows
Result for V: 8.05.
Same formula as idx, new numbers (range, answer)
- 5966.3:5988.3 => 9.81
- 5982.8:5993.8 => 9.35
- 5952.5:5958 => 9.51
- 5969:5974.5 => 9.04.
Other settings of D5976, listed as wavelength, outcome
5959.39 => 8.85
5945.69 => 8.77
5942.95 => 9.08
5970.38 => 9.04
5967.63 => 9.81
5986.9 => 9.35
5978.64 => 9.56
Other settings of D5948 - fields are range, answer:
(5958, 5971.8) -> 9.34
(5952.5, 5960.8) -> 9.21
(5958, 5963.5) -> 8.93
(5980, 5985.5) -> 8.3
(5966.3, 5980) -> 9.03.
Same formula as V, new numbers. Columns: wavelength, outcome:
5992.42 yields 8.01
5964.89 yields 9.99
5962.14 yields 9.01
